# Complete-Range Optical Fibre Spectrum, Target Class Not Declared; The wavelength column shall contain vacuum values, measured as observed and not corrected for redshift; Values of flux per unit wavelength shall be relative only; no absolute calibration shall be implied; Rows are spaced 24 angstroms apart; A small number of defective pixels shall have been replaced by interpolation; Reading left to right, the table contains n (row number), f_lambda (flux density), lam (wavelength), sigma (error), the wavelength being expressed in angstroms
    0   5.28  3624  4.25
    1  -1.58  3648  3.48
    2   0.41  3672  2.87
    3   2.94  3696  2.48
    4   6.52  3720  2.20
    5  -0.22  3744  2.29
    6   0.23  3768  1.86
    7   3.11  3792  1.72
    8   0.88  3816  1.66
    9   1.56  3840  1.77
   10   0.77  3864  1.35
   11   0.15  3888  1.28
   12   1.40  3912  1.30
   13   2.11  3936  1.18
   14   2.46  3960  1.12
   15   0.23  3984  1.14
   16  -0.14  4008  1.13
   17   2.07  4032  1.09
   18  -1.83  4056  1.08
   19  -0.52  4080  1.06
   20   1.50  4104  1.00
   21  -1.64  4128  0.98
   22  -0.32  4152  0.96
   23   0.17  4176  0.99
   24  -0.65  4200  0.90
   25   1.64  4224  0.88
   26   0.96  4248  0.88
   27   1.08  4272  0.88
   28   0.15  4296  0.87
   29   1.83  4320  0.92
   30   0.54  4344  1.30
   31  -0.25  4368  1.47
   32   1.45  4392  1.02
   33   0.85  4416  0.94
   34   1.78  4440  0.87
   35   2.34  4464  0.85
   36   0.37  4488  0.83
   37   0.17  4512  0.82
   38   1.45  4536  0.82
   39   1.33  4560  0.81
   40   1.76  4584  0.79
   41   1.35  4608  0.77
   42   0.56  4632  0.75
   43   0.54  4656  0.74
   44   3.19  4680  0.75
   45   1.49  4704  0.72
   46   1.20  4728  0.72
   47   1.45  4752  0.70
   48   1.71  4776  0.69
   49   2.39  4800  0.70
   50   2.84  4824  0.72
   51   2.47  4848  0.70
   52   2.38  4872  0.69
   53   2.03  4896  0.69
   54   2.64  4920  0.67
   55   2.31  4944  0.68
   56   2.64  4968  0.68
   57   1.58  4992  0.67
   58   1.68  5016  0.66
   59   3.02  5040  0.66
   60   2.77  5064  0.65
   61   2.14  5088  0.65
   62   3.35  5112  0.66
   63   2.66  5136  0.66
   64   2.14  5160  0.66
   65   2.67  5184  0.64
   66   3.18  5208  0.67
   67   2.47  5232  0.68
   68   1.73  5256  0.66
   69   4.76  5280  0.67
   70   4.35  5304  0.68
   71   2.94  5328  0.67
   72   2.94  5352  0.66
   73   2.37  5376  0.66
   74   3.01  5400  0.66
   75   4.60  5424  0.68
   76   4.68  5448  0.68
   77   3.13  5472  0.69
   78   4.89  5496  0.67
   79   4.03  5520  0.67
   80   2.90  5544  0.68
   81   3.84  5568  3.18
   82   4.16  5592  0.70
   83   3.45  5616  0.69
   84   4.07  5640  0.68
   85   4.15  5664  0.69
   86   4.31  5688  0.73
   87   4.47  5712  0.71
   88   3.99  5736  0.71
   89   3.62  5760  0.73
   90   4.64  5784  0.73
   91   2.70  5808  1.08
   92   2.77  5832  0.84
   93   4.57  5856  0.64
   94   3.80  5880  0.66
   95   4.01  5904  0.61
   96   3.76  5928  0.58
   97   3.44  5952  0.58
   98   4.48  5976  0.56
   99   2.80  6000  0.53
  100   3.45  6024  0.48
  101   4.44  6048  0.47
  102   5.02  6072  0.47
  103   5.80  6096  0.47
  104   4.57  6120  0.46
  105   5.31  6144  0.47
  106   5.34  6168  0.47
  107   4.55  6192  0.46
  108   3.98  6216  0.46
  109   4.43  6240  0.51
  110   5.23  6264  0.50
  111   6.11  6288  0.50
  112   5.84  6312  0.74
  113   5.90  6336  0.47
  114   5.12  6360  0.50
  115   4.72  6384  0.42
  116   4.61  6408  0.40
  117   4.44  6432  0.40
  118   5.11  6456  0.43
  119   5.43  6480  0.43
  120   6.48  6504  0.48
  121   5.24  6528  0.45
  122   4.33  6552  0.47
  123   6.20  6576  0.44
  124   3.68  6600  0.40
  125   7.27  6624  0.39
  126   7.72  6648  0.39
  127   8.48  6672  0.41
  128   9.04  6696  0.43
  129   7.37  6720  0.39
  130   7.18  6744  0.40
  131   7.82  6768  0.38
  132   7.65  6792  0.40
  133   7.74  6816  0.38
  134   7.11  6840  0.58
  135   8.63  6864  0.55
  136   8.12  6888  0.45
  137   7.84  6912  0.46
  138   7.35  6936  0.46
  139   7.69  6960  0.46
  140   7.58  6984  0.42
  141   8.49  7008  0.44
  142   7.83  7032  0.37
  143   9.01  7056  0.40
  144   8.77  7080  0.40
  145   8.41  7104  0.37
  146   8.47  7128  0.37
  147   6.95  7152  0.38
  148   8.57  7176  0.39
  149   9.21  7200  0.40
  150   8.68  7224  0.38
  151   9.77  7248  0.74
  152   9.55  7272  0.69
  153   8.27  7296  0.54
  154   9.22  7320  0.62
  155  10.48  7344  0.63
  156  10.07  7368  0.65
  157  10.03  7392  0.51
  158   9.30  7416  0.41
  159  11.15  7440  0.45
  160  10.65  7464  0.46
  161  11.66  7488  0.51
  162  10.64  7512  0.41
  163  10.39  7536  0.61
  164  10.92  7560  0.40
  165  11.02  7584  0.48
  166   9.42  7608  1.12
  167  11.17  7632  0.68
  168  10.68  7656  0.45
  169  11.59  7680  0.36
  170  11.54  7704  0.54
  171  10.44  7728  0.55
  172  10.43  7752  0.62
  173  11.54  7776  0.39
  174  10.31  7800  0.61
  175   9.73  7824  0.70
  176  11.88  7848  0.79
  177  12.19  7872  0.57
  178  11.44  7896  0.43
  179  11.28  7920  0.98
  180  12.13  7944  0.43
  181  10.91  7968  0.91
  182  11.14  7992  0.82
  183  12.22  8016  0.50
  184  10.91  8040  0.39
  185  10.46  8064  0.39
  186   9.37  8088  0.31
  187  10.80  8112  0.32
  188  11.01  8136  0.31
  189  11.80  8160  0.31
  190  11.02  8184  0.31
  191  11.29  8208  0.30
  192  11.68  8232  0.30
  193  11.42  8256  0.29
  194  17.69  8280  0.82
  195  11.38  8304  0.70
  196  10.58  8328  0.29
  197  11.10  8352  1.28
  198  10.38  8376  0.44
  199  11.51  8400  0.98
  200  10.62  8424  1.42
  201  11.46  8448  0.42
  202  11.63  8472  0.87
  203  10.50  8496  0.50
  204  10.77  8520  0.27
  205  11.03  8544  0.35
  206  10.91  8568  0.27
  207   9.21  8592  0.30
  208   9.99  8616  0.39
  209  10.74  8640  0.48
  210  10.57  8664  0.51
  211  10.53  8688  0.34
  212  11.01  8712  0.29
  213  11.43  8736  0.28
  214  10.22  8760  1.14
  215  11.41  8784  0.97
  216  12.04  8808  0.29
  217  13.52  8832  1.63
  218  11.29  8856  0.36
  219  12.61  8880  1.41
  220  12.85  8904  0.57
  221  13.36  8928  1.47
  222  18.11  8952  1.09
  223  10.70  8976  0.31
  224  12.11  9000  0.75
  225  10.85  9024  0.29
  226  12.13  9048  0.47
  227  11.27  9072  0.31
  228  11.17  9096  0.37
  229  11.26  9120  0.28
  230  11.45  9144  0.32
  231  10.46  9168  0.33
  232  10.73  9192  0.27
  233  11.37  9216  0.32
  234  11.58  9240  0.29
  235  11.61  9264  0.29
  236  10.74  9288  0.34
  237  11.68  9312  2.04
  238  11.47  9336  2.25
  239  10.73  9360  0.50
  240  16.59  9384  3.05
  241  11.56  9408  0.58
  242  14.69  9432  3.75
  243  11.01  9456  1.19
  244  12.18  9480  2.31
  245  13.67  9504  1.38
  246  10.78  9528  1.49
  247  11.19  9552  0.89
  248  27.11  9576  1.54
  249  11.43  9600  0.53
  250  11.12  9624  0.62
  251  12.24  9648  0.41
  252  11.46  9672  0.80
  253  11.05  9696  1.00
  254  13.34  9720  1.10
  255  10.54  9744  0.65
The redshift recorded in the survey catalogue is 0.663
